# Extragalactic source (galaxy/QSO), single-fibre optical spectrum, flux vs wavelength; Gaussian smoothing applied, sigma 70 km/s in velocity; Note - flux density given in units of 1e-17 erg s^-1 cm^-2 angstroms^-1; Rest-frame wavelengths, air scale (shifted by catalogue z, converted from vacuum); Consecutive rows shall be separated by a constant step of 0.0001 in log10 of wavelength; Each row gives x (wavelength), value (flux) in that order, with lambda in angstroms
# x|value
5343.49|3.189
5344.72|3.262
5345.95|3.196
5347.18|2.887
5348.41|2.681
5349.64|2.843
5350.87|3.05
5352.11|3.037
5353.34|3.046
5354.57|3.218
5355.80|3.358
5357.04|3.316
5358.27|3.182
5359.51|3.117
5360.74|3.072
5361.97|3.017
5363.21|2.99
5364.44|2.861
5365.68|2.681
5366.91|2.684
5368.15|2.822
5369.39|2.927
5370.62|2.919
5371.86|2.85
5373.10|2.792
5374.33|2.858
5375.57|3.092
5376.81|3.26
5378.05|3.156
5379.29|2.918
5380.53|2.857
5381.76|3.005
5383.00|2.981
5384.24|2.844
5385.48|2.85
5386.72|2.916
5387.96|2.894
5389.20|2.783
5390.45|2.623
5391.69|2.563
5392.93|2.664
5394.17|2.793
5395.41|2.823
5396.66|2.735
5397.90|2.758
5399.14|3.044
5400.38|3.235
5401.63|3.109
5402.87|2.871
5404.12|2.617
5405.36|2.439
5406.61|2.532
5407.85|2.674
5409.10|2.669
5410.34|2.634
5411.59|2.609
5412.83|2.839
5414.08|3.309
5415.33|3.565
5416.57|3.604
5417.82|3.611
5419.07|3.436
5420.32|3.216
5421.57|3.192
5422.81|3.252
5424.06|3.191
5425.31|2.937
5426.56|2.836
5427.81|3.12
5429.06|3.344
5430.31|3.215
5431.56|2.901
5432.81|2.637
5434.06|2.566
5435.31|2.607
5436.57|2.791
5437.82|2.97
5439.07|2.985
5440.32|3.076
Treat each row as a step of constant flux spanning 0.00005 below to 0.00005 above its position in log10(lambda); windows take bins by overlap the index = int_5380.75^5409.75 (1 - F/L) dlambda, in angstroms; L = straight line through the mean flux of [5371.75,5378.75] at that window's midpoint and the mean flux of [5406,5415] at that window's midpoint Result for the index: 0.8 angstroms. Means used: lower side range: 3.01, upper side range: 2.78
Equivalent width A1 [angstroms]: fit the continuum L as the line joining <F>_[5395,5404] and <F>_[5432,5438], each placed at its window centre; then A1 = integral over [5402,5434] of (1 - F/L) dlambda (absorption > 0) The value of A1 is -2.3 angstroms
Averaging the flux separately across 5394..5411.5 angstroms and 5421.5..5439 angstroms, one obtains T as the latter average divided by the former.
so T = 1.07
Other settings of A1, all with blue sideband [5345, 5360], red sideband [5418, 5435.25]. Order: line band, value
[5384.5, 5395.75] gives 1.1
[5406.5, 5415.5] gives 0.7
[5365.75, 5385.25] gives 1.0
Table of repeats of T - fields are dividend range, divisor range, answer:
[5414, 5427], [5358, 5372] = 1.13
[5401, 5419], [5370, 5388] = 1.00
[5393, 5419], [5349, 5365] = 0.95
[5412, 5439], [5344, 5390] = 1.04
